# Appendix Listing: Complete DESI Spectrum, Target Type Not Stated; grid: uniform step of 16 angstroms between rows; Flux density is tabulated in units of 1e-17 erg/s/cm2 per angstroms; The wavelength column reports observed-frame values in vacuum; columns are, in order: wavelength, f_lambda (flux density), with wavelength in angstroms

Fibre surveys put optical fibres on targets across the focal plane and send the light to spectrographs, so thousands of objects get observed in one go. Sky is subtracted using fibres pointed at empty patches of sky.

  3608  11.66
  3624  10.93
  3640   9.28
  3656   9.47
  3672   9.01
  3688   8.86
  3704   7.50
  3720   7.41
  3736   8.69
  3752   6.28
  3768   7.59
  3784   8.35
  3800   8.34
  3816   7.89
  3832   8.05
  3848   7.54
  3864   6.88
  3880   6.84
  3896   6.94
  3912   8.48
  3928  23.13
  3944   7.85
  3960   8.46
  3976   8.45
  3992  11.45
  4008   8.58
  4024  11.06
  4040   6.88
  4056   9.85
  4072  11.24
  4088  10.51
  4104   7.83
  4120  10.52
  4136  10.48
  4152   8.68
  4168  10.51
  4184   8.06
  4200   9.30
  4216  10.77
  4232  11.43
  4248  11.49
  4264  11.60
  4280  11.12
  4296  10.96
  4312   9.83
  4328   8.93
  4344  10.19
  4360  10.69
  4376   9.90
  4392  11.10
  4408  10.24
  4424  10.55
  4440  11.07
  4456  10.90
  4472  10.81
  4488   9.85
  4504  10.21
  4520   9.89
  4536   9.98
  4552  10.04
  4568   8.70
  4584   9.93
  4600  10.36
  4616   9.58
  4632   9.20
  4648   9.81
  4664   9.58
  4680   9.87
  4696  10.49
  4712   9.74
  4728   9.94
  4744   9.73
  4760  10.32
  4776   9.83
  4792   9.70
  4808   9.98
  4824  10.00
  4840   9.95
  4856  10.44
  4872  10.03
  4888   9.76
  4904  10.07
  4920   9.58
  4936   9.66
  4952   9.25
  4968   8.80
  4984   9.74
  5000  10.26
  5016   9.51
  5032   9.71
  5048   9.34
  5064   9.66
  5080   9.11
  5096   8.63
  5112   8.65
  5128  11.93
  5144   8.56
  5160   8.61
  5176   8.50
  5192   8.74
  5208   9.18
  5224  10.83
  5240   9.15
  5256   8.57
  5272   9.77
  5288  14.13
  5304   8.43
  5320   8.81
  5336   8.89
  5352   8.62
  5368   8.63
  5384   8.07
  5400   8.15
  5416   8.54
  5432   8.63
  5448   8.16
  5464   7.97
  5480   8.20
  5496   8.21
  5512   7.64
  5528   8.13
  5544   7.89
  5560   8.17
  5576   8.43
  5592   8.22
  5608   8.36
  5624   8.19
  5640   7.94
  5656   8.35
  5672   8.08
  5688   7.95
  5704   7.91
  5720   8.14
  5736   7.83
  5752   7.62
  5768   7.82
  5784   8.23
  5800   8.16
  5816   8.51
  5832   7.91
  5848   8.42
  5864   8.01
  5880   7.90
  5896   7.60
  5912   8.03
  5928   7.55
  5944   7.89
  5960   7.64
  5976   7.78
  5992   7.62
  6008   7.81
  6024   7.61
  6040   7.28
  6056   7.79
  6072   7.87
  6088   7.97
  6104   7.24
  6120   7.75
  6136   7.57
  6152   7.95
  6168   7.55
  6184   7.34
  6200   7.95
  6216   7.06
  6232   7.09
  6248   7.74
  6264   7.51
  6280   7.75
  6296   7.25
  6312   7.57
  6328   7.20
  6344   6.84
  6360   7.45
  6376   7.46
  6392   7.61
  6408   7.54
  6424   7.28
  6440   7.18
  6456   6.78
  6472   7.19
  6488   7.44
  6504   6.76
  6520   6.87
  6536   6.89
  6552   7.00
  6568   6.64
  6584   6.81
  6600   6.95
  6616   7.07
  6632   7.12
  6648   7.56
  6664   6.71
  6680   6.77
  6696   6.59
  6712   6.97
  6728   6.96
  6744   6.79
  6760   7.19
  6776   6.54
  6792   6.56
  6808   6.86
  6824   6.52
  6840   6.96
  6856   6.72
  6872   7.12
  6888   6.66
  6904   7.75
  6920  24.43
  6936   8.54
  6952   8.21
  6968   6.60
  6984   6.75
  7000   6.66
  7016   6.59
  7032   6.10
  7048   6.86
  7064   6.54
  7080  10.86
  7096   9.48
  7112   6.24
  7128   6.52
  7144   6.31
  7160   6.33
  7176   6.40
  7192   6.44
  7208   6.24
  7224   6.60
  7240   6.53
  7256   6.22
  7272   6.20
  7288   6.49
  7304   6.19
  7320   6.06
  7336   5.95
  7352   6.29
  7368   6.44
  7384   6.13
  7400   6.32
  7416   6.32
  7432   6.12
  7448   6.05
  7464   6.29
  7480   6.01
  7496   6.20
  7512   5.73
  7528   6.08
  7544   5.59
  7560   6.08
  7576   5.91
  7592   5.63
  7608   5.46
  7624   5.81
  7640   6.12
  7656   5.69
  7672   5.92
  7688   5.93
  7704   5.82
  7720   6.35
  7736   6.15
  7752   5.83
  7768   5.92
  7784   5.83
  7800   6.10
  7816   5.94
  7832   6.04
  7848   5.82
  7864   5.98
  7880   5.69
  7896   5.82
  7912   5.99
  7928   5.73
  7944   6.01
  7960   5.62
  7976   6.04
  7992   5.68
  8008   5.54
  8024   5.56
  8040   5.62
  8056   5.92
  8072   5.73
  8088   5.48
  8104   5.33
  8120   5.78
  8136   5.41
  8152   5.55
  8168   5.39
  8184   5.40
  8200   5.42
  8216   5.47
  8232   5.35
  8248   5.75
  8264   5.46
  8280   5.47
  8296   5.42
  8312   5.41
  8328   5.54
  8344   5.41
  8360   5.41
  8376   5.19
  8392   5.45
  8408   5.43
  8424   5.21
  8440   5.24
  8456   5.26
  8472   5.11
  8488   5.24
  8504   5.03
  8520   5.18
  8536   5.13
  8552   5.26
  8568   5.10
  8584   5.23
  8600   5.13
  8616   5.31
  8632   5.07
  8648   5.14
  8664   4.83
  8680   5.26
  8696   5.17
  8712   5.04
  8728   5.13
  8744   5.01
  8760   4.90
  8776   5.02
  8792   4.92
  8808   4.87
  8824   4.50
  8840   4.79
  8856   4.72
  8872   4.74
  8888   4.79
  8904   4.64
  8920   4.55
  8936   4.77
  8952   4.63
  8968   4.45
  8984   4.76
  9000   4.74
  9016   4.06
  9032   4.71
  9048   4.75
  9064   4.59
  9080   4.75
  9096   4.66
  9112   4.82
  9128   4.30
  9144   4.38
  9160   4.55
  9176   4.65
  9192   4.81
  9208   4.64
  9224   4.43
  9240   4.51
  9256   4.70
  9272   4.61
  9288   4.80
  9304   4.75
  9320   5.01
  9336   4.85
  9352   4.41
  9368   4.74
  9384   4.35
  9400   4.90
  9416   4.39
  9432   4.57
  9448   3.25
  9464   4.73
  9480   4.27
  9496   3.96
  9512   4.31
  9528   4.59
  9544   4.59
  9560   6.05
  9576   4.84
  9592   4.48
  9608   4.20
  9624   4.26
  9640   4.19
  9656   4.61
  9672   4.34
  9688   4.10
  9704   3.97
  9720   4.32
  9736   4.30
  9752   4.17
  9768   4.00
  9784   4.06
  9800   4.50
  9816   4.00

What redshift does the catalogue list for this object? 0.054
